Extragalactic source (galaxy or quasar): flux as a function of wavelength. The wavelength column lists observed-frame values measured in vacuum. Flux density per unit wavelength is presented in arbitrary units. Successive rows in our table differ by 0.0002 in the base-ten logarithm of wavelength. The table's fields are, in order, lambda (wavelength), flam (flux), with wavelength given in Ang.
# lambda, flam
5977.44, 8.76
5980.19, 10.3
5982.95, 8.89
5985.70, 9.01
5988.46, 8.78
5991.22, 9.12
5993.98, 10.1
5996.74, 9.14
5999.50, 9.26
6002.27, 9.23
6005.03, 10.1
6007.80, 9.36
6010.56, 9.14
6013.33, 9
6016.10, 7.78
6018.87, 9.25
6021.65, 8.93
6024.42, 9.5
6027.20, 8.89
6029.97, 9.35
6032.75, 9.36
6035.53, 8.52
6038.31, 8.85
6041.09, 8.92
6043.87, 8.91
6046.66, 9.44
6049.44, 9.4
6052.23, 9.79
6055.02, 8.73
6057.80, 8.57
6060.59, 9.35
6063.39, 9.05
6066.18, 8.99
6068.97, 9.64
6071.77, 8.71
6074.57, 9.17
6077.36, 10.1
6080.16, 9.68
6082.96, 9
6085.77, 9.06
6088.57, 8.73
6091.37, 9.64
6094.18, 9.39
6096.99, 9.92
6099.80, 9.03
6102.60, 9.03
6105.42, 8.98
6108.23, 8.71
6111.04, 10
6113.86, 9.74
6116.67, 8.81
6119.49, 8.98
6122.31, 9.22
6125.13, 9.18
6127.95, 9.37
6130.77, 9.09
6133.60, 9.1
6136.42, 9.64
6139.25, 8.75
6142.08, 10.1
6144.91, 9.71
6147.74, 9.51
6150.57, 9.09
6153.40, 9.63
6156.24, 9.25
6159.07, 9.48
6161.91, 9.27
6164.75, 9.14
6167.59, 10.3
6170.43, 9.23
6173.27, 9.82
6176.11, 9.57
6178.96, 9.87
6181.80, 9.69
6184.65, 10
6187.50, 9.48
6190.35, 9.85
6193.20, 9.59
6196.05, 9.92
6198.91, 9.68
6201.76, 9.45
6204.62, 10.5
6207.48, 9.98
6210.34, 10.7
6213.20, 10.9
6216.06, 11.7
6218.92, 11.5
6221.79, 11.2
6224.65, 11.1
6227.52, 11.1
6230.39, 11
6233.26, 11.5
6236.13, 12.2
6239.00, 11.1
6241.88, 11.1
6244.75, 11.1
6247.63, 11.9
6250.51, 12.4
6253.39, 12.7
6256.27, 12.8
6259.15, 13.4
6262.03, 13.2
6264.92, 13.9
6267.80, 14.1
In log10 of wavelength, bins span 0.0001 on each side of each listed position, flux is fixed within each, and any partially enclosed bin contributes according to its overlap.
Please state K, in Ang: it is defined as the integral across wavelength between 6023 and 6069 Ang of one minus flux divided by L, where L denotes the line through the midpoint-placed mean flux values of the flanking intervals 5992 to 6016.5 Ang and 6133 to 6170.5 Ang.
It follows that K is 1.1 Ang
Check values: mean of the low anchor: 9.29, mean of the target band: 9.12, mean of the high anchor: 9.46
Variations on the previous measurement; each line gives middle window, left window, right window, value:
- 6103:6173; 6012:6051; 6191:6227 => 4.0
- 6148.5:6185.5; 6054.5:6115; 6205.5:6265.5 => 3.6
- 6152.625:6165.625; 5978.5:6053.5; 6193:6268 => 1.6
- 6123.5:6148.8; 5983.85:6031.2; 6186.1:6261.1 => 2.3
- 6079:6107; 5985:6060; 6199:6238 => 1.6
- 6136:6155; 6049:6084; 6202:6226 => 1.2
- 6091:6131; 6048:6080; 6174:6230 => 1.4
